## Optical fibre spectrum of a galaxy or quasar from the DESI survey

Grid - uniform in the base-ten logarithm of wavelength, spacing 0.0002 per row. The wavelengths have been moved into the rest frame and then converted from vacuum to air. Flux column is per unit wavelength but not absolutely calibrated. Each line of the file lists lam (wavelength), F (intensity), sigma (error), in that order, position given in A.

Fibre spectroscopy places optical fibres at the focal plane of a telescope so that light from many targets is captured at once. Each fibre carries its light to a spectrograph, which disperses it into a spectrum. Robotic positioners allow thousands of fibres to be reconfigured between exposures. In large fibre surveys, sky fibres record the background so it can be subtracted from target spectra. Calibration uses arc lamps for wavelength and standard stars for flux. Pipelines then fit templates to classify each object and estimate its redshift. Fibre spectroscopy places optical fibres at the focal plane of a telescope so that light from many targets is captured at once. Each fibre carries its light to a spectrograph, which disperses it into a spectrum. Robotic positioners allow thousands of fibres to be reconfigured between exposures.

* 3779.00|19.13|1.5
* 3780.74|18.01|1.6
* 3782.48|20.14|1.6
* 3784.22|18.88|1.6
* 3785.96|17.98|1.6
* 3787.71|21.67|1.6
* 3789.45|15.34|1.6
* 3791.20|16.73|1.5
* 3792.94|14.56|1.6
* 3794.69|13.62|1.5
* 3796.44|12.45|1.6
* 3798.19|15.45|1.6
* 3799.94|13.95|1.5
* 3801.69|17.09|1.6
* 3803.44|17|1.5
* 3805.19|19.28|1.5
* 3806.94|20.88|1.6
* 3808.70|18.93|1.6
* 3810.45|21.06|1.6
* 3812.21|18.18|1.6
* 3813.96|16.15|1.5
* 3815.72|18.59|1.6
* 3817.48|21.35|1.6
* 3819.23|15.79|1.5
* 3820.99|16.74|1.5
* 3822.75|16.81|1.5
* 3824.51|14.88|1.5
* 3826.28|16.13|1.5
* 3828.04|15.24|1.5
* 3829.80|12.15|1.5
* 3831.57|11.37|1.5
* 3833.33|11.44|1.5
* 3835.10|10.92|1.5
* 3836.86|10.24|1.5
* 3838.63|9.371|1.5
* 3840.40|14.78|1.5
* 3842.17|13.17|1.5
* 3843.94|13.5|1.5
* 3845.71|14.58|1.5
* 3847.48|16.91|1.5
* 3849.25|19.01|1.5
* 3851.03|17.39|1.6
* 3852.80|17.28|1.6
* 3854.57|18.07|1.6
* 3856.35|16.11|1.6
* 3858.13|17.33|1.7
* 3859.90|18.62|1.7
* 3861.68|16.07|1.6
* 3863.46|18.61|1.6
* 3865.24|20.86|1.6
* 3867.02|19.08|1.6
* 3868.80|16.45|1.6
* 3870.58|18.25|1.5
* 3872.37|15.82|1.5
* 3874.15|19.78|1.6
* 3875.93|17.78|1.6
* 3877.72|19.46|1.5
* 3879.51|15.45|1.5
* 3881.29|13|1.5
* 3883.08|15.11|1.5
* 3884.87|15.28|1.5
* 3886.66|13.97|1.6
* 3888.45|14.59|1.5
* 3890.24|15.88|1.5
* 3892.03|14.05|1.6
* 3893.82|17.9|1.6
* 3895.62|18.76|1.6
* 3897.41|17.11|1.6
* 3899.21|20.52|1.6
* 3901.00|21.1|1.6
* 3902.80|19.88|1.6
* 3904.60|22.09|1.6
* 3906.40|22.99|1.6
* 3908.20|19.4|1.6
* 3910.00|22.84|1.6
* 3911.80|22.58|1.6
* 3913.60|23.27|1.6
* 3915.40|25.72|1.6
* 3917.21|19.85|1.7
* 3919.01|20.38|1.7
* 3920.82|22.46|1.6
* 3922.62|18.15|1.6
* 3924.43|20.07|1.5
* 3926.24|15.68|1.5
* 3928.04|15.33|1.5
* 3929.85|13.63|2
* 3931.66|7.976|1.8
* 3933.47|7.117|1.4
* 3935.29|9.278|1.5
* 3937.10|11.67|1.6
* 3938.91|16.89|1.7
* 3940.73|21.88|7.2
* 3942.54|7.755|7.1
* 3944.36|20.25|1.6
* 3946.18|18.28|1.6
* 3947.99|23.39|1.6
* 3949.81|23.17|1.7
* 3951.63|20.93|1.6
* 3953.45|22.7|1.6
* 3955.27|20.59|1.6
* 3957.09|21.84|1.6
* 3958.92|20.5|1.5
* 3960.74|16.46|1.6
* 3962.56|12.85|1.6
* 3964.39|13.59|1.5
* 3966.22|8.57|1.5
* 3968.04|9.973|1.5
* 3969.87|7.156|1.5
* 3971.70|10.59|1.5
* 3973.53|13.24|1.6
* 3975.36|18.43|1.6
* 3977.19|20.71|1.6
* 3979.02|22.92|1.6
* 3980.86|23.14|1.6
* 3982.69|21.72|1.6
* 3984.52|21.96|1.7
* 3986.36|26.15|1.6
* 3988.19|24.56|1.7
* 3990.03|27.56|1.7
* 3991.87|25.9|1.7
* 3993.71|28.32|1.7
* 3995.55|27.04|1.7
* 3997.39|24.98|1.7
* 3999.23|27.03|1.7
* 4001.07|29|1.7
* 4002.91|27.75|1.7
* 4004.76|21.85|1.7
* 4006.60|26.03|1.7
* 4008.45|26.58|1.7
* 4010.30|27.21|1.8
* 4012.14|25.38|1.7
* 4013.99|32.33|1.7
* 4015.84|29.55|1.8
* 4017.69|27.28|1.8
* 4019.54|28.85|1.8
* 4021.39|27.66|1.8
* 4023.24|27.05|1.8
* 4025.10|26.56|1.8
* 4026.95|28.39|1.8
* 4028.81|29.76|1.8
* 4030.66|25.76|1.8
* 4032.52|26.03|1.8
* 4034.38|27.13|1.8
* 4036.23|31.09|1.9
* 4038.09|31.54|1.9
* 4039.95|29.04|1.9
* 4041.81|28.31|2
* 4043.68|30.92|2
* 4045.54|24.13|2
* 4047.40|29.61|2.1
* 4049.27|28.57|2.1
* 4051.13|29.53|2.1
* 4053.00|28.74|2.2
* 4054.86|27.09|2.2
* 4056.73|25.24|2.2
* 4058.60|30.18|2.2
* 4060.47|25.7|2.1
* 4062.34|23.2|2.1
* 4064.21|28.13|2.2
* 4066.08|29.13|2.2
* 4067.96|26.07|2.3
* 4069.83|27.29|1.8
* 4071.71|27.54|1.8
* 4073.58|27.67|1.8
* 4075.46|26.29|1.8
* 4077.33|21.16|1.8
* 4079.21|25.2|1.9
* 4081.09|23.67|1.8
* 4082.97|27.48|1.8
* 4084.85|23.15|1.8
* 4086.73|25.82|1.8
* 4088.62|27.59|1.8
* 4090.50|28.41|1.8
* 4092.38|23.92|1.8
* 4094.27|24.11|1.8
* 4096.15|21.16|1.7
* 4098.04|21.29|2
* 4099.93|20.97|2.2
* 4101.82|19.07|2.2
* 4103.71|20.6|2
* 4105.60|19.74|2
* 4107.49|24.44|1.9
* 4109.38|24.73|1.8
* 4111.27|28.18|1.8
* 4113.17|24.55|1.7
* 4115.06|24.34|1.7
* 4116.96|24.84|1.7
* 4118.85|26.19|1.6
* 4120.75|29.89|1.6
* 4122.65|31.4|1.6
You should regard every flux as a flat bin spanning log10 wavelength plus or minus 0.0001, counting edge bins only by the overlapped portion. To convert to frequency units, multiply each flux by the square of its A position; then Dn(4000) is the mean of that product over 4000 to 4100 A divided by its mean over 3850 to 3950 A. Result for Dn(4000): 1.64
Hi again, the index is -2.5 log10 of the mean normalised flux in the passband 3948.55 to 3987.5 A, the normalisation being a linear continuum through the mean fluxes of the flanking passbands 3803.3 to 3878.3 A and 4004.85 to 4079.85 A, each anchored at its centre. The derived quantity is 0.28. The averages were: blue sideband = 16.5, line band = 18.1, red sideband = 27.5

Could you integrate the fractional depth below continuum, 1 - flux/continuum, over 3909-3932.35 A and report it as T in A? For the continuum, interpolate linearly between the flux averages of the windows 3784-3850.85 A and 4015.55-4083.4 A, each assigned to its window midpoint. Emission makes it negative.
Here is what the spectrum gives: 2.0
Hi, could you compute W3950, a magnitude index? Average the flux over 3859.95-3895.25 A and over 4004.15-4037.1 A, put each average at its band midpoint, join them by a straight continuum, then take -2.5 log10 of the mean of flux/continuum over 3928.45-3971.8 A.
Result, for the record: 0.40 mag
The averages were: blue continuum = 16.8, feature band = 15.4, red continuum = 27.5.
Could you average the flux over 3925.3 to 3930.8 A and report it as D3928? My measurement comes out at 14.9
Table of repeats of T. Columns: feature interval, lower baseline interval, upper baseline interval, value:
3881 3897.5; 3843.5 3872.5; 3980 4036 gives 3.2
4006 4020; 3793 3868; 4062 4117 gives -3.7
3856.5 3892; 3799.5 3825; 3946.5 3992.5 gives 3.0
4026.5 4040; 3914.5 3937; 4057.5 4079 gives -2.6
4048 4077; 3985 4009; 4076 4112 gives -3.2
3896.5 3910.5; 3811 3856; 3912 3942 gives -3.6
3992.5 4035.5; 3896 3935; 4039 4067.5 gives -3.5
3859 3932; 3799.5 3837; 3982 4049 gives 8.0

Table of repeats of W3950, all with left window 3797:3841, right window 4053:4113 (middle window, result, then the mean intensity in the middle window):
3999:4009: -0.183 mag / 26.3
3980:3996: -0.159 mag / 25.1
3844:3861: -0.010 mag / 17.1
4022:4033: -0.183 mag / 27.3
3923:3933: 0.331 mag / 14.4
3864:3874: -0.046 mag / 18.2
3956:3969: 0.361 mag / 14.9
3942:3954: 0.029 mag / 19.8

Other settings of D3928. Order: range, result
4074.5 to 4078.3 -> 23.8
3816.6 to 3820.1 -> 18.6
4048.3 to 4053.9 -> 28.9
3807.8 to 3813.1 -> 19.4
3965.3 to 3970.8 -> 8.57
